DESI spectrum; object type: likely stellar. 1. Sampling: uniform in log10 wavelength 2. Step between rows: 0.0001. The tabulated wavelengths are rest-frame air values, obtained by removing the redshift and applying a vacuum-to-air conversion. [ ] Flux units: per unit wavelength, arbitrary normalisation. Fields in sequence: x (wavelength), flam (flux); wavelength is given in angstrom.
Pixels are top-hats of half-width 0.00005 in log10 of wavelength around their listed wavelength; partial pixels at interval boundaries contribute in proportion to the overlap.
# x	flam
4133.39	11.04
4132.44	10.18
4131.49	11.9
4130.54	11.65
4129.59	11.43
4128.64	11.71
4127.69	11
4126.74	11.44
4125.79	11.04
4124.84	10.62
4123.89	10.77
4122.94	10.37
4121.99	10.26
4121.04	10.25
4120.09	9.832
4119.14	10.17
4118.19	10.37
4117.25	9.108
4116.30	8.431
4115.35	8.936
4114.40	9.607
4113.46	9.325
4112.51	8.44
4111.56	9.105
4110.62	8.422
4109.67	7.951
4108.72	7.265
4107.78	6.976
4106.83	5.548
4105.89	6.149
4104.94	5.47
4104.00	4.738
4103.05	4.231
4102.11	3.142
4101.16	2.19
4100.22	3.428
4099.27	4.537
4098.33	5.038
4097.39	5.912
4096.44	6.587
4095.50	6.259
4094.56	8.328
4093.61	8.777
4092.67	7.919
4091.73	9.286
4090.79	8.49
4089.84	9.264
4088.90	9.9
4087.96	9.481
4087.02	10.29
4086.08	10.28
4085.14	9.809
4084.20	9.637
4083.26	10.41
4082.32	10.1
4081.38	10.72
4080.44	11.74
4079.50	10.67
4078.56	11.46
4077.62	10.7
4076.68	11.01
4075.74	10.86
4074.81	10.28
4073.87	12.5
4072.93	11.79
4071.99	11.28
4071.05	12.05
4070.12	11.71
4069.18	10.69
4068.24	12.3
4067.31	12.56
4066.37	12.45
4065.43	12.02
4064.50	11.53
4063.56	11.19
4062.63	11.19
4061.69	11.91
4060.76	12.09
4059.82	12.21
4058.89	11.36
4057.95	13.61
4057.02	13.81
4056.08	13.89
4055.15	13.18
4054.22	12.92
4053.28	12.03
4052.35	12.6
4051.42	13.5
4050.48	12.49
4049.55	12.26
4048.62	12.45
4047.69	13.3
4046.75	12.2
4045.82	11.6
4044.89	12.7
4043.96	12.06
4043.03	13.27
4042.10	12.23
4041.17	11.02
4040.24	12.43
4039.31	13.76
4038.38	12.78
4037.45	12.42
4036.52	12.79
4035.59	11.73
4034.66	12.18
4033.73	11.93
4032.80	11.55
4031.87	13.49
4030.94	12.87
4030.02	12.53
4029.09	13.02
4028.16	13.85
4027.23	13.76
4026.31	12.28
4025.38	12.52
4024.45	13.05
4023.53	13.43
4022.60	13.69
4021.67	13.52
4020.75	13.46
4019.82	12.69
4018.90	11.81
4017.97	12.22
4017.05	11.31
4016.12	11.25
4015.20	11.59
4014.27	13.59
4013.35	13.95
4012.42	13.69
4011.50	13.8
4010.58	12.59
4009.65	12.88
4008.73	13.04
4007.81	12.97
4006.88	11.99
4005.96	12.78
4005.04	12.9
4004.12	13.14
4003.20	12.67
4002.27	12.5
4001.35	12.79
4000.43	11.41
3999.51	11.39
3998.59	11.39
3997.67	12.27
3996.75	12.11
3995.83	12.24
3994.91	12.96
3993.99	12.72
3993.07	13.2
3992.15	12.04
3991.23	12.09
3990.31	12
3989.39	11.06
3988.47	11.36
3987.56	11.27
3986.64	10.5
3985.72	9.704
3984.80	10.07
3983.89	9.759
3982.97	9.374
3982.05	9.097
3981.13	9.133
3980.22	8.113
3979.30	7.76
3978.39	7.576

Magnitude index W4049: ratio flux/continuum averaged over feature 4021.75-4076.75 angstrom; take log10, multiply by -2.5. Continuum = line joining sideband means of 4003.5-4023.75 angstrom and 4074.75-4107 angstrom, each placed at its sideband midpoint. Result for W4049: -0.172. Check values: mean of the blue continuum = 12.8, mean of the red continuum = 8.07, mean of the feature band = 12.4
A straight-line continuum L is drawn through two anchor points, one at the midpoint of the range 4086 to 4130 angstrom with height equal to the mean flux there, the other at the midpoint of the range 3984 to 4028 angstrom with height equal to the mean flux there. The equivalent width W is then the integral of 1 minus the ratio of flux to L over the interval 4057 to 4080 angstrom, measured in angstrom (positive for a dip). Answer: -4.3 angstrom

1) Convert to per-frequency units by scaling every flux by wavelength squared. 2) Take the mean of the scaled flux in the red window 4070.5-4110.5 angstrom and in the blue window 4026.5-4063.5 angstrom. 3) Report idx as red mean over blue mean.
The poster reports 0.68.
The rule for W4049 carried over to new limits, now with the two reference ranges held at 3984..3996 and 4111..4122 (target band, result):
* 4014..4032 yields -0.16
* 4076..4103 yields 0.19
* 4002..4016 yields -0.15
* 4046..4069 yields -0.19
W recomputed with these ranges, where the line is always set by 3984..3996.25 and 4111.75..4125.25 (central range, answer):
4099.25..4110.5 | 5.27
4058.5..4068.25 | -1.26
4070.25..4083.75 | -1.04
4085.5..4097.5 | 1.79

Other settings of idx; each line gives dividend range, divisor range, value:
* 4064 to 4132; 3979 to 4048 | 0.80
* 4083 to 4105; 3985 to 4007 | 0.63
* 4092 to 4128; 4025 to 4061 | 0.64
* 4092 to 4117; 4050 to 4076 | 0.56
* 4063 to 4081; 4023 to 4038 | 0.92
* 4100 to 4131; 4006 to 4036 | 0.70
